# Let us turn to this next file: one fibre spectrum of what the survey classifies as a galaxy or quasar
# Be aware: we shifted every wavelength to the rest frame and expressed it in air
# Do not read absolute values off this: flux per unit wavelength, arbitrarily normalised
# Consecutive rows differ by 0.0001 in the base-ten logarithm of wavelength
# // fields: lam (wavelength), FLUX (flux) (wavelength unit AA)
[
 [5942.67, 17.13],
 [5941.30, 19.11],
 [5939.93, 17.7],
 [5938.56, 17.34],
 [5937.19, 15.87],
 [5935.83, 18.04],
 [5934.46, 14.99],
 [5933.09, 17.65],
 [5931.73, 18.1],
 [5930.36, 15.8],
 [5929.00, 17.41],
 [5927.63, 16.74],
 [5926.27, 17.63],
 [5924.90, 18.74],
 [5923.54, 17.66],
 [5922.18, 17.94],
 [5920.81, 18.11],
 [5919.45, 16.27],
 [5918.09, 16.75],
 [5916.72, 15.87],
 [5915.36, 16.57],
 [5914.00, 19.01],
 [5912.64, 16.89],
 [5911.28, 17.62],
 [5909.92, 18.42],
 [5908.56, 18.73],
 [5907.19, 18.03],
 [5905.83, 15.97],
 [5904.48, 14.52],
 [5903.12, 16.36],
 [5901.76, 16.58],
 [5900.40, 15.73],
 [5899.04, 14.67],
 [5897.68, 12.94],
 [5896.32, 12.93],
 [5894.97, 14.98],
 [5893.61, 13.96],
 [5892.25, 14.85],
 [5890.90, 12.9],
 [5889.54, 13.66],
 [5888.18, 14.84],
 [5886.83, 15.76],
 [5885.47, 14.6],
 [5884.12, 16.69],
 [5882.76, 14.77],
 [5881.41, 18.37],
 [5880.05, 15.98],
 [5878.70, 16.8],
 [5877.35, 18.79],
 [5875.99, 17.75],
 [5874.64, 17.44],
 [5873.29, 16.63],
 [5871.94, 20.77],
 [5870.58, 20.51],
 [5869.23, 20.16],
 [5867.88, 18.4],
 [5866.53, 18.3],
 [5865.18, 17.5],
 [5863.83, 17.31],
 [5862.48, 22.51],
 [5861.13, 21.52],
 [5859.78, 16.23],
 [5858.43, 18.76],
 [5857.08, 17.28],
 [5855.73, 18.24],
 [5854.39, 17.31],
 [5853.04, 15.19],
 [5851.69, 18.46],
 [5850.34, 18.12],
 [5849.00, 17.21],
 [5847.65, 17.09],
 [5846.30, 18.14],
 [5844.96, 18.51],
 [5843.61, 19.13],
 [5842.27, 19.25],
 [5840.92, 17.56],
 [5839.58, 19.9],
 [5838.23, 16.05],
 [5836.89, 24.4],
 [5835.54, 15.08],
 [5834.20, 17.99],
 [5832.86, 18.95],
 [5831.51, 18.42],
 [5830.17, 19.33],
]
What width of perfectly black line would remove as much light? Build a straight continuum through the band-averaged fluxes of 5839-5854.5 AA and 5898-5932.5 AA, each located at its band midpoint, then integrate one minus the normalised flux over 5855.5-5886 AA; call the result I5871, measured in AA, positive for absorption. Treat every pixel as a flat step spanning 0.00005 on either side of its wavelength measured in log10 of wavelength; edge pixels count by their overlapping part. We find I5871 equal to -0.7 AA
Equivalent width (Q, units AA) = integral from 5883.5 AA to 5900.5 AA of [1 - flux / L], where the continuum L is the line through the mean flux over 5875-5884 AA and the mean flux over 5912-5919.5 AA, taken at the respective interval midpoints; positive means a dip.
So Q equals 2.6 AA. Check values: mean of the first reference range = 17.1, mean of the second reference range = 16.9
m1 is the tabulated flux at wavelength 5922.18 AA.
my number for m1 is 17.94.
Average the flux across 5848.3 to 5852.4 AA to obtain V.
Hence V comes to 17.9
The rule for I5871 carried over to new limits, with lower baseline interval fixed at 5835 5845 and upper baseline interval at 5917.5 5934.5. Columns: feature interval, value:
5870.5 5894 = 2.3 AA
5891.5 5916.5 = 2.3 AA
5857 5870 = -0.4 AA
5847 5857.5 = 0.7 AA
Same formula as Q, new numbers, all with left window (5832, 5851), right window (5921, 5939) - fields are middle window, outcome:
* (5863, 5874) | -0.43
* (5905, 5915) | -0.12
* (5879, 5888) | 0.93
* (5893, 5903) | 1.70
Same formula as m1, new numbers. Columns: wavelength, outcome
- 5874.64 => 17.44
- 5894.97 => 14.98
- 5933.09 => 17.65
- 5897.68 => 12.94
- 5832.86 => 18.95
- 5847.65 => 17.09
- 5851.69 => 18.46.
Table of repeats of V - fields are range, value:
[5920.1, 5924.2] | 17.9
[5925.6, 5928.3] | 17.2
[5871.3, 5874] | 18.7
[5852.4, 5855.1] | 16.3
